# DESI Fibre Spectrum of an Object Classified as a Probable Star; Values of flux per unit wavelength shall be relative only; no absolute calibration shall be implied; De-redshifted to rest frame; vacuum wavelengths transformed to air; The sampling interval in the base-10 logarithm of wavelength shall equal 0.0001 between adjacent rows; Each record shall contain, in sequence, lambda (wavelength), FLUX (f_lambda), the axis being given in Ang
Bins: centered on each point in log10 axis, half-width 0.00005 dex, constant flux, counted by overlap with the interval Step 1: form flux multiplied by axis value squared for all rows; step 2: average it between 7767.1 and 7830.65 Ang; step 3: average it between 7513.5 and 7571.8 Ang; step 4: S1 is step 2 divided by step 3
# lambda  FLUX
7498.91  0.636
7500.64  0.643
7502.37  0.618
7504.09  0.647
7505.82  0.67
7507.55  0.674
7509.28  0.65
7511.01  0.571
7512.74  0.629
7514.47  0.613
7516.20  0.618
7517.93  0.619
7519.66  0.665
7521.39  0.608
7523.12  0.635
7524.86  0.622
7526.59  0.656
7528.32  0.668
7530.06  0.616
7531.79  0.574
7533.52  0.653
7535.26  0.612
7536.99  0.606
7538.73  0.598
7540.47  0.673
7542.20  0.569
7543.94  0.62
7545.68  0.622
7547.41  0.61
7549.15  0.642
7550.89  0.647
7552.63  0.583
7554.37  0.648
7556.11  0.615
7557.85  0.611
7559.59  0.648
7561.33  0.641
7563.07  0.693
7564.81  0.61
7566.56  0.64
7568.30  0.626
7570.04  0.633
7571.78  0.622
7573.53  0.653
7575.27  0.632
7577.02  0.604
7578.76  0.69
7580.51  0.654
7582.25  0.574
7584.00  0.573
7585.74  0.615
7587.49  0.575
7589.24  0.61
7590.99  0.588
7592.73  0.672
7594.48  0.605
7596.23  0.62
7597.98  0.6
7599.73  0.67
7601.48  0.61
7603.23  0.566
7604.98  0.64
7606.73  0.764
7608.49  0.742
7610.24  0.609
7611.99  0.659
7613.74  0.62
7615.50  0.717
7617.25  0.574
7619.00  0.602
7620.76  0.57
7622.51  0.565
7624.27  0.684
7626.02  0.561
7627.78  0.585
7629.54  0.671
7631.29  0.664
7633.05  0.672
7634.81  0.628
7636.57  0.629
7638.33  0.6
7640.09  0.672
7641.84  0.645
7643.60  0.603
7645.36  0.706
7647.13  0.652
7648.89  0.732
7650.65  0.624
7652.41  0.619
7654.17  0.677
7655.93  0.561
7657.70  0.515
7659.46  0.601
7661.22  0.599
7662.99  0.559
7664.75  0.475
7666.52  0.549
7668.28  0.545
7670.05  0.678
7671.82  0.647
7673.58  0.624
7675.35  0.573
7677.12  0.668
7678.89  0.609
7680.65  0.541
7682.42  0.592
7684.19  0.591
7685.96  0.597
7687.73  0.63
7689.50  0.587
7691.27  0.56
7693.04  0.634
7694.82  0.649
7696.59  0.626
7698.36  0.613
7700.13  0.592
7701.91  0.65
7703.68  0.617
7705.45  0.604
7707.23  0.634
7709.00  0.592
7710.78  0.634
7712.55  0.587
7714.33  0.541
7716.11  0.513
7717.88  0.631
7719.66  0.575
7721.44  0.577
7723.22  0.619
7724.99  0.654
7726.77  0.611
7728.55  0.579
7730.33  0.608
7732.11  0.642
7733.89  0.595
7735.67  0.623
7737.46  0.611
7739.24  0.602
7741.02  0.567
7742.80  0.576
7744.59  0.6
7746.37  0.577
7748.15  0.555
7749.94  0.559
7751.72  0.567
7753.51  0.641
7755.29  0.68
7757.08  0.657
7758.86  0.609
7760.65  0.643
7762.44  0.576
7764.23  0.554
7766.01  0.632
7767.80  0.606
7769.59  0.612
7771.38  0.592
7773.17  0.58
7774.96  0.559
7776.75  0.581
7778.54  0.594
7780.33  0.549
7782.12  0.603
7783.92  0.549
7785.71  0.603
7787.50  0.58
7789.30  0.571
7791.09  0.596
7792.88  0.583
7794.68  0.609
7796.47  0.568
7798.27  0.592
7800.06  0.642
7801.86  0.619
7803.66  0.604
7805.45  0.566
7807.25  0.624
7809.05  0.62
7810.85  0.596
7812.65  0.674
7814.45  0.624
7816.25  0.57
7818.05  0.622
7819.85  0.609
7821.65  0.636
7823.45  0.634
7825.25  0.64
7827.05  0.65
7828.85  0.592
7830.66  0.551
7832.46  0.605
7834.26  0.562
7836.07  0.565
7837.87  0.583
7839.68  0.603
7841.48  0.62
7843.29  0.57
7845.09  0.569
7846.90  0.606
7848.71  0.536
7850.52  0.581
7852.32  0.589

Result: 1.02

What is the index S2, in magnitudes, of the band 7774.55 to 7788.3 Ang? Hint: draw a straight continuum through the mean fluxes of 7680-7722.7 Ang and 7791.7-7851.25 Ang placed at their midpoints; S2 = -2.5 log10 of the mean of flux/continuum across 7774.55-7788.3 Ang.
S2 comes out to 0.04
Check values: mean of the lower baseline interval 0.599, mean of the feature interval 0.578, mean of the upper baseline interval 0.601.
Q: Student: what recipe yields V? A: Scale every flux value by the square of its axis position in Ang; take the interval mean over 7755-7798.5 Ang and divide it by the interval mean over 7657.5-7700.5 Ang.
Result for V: 1.02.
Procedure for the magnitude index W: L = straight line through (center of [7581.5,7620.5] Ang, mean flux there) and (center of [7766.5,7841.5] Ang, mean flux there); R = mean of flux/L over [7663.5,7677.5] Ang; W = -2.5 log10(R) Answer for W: 0.05 mag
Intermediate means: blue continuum 0.627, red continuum 0.598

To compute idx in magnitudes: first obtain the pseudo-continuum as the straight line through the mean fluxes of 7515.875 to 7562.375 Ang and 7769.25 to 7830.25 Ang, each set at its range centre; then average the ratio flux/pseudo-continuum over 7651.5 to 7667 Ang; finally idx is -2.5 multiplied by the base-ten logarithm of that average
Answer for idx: 0.07 mag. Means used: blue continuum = 0.626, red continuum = 0.601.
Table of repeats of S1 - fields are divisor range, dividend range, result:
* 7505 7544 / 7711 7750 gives 1.00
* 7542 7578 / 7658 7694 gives 0.97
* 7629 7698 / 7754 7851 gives 1.01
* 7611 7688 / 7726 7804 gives 1.00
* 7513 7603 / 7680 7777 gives 1.01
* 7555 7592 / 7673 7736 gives 1.00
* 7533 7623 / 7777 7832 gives 1.02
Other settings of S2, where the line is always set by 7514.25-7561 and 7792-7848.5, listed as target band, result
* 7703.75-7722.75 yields 0.04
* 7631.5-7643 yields -0.04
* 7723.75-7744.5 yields 0.01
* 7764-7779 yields 0.03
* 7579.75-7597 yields 0.02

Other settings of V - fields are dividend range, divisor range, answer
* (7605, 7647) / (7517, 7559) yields 1.05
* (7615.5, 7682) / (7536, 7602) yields 1.01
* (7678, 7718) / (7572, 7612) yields 0.98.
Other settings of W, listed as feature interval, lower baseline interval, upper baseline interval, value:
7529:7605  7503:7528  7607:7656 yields 0.027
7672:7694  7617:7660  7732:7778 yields 0.024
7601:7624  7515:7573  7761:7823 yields -0.028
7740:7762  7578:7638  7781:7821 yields 0.011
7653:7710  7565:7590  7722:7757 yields 0.019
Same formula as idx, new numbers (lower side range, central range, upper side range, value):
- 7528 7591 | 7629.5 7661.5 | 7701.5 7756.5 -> -0.04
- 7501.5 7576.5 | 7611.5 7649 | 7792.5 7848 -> -0.02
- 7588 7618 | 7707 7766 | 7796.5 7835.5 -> 0.04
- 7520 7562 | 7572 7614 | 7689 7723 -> -0.02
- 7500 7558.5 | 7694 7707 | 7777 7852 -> -0.02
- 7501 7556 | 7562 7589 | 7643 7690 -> -0.01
